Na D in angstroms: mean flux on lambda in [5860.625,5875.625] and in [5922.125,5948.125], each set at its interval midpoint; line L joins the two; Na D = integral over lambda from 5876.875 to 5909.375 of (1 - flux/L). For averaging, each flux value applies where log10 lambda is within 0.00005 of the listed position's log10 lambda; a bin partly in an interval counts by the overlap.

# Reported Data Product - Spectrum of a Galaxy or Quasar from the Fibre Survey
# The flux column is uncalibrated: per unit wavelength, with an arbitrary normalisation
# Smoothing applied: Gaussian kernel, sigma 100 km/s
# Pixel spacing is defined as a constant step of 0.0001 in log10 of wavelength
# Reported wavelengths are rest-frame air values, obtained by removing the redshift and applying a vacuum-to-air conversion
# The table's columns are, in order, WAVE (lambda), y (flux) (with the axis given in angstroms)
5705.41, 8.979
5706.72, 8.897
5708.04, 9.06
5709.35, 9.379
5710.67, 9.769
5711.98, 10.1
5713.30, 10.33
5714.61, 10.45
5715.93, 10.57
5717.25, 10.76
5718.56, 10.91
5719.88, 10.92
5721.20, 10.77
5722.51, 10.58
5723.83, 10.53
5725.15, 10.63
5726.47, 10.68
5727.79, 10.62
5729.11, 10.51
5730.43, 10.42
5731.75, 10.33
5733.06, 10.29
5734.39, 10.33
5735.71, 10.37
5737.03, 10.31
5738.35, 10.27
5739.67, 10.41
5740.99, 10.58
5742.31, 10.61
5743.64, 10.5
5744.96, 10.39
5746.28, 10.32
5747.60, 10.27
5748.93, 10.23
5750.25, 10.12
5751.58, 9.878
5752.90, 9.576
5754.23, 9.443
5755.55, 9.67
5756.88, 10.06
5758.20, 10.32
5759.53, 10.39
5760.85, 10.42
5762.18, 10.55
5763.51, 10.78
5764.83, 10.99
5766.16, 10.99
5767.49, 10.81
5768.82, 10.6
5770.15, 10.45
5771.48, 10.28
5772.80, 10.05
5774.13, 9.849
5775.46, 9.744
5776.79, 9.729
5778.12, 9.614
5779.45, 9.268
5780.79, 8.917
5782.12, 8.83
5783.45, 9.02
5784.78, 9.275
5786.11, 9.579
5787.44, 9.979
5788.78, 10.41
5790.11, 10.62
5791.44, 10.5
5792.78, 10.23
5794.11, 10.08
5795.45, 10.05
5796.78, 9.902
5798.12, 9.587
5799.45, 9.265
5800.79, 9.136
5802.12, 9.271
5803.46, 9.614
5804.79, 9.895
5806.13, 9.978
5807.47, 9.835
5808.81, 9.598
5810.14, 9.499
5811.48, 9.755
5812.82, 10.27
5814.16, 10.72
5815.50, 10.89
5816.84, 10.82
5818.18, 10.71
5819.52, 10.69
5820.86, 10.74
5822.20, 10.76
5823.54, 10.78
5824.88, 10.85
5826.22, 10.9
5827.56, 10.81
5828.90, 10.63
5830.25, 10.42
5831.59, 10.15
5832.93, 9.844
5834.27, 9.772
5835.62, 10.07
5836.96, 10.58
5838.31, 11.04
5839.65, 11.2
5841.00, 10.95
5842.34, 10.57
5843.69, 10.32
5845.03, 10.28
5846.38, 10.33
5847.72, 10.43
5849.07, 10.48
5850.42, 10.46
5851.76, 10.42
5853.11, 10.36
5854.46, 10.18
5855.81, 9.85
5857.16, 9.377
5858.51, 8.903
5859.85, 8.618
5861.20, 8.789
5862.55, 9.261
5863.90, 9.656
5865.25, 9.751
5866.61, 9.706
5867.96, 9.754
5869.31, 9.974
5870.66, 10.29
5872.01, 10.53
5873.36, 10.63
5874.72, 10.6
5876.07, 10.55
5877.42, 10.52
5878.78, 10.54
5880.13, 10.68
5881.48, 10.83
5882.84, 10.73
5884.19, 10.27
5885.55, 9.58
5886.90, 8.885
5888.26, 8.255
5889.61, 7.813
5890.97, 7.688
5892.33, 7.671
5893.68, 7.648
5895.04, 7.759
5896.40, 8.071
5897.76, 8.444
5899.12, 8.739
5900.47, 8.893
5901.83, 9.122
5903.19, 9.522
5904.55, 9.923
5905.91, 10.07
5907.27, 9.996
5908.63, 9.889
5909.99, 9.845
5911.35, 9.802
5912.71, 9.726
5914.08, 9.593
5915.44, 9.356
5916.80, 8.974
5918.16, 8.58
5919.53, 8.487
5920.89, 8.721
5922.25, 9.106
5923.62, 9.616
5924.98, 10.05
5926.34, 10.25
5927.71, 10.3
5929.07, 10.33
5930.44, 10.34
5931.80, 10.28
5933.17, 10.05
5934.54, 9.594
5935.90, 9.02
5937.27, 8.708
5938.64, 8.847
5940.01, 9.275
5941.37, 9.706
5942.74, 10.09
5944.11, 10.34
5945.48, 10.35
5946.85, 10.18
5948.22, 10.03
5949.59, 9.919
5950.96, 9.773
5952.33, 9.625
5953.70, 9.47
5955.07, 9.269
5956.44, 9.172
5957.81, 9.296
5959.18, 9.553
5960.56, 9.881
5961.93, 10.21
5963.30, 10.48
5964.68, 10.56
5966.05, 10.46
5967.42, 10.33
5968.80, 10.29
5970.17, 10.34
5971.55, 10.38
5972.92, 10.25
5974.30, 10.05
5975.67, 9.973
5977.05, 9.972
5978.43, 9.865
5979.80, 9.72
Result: 2.2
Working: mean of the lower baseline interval 9.92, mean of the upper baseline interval 9.83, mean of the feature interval 9.23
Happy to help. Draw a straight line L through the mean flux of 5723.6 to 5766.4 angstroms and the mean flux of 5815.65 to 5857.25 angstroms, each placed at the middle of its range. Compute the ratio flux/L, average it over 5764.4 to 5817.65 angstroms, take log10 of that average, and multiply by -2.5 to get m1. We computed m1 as 0.051 mag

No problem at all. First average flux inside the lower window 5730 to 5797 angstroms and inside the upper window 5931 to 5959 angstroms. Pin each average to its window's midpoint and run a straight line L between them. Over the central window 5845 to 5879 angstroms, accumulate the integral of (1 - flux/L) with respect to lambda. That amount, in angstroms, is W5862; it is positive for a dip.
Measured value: -0.4 angstroms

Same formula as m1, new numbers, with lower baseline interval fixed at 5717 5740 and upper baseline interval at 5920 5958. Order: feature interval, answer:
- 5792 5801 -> 0.053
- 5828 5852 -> -0.037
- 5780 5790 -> 0.090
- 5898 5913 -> 0.031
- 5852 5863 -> 0.063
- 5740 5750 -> 0.007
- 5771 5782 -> 0.078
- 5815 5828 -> -0.065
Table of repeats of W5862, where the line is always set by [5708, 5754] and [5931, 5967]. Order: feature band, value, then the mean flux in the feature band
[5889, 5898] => 1.9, 7.84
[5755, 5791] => 0.7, 10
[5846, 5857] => -0.3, 10.3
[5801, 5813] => 0.5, 9.7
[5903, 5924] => 0.9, 9.44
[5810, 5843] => -1.5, 10.6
